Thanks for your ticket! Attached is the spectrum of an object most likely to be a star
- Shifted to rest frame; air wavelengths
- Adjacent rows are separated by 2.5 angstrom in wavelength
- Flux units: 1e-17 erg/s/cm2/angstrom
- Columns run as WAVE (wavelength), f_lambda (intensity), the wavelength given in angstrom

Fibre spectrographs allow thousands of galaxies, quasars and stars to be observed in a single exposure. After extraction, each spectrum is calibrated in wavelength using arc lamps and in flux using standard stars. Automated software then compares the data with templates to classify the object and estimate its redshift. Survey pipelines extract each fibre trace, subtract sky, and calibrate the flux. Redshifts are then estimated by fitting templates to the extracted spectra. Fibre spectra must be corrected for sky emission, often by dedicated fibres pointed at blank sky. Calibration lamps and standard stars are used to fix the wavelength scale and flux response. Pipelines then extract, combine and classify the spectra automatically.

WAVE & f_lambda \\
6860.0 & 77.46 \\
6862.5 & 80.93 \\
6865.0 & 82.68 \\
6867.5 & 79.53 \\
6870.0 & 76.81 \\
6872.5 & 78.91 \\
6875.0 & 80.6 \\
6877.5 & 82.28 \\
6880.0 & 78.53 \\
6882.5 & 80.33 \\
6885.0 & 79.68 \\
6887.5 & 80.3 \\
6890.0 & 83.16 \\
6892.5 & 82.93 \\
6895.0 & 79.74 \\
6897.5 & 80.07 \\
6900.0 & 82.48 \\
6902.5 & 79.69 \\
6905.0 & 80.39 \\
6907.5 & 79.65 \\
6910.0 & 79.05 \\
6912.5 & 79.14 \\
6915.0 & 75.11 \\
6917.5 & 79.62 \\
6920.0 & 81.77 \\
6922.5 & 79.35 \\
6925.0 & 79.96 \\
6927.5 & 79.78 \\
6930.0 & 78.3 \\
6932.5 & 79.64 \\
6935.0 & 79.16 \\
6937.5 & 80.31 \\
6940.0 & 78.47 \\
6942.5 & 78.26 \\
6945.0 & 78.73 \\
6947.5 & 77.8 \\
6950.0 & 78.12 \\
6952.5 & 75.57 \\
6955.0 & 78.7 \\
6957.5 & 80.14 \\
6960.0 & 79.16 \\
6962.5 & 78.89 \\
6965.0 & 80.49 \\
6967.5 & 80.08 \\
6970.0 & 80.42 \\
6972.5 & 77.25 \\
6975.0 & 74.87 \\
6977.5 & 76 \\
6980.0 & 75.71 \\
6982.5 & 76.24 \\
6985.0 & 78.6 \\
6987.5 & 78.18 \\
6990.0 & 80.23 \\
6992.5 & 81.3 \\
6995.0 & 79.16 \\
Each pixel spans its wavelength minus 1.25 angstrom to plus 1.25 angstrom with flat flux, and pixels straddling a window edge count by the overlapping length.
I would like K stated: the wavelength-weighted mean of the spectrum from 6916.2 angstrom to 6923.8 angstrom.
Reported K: 80.2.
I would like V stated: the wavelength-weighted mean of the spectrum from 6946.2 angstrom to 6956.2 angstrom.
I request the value 77.5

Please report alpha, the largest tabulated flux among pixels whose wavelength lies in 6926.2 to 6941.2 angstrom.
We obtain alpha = 80.31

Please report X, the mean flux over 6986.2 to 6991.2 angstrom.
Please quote 79.2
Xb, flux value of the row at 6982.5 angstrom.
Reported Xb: 76.24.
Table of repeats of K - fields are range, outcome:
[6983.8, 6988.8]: 78.4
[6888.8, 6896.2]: 82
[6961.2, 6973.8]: 79.4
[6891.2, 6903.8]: 81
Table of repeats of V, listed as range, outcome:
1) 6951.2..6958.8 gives 78.1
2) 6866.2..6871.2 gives 78.2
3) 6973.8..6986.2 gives 76.3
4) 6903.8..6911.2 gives 79.7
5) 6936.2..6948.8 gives 78.7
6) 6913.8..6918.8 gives 77.4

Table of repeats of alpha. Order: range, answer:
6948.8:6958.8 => 80.14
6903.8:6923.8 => 81.77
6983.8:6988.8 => 78.6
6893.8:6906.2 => 82.48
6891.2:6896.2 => 82.93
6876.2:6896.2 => 83.16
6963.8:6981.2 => 80.49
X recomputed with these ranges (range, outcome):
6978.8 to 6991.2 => 77.8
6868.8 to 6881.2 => 79.4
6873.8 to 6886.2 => 80.3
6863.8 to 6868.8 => 81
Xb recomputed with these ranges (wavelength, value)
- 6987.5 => 78.18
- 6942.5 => 78.26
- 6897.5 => 80.07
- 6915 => 75.11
